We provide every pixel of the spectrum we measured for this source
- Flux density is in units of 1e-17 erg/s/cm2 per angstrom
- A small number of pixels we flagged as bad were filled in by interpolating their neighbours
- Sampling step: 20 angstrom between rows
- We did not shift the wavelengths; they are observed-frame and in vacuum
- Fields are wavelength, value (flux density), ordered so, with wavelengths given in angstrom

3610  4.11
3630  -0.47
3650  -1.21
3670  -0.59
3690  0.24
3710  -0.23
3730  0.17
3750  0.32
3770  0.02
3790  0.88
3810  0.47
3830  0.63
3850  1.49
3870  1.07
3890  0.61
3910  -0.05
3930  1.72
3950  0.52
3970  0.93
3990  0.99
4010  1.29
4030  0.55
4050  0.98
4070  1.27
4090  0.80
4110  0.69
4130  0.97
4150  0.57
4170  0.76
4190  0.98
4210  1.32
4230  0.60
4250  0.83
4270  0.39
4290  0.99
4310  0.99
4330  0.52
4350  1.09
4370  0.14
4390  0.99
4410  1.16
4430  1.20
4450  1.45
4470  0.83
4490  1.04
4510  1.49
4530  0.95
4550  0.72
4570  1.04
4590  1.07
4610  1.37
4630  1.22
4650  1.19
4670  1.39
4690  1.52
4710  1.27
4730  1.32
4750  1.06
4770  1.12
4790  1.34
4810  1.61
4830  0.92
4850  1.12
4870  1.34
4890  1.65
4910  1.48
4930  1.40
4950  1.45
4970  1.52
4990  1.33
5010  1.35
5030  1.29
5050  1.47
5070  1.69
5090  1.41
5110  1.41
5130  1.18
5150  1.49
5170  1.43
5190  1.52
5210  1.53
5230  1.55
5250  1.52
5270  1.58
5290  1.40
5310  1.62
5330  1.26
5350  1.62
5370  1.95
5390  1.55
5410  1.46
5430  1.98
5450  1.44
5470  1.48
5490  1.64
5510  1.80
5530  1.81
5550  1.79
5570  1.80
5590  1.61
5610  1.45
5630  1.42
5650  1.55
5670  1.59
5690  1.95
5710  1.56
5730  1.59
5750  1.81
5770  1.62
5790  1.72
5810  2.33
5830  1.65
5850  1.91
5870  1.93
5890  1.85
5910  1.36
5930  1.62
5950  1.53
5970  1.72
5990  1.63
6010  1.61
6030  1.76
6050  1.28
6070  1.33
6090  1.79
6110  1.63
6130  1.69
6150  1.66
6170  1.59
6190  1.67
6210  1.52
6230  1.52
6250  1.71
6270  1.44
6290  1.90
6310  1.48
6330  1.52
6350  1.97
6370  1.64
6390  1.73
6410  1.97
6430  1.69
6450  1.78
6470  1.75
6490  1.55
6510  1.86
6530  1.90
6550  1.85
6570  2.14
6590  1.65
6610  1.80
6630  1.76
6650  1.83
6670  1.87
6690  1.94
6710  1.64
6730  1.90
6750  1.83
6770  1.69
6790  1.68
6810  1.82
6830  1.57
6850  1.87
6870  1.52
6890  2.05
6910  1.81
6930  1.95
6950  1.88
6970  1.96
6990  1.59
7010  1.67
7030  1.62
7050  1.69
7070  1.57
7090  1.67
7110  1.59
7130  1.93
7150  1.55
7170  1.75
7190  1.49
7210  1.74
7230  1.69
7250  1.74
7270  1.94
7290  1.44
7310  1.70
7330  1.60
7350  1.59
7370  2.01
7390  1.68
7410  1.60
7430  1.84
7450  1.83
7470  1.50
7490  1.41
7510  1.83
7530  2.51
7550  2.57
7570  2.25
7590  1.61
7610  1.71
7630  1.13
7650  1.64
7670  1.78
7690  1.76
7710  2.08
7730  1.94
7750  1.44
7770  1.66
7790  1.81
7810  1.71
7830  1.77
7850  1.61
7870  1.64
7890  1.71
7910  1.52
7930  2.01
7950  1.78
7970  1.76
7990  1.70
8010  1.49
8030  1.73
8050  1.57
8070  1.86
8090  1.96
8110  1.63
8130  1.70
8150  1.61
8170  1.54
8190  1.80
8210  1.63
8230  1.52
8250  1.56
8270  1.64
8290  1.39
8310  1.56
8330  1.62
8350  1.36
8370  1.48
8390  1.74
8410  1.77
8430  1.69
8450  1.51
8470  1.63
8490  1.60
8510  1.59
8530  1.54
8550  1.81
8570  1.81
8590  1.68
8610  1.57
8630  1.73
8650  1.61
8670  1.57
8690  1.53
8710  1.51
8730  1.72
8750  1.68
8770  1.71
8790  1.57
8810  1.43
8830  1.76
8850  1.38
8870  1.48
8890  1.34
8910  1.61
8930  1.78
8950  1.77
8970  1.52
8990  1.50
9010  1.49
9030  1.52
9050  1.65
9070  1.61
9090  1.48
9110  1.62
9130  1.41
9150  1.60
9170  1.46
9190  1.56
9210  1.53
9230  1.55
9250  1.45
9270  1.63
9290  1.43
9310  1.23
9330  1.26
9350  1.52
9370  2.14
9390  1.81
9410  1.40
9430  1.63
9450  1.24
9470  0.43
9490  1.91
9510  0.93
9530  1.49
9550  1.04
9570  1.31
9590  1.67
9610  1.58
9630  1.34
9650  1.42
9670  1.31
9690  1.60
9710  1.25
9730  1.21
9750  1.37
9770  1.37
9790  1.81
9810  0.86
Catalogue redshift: 0.149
